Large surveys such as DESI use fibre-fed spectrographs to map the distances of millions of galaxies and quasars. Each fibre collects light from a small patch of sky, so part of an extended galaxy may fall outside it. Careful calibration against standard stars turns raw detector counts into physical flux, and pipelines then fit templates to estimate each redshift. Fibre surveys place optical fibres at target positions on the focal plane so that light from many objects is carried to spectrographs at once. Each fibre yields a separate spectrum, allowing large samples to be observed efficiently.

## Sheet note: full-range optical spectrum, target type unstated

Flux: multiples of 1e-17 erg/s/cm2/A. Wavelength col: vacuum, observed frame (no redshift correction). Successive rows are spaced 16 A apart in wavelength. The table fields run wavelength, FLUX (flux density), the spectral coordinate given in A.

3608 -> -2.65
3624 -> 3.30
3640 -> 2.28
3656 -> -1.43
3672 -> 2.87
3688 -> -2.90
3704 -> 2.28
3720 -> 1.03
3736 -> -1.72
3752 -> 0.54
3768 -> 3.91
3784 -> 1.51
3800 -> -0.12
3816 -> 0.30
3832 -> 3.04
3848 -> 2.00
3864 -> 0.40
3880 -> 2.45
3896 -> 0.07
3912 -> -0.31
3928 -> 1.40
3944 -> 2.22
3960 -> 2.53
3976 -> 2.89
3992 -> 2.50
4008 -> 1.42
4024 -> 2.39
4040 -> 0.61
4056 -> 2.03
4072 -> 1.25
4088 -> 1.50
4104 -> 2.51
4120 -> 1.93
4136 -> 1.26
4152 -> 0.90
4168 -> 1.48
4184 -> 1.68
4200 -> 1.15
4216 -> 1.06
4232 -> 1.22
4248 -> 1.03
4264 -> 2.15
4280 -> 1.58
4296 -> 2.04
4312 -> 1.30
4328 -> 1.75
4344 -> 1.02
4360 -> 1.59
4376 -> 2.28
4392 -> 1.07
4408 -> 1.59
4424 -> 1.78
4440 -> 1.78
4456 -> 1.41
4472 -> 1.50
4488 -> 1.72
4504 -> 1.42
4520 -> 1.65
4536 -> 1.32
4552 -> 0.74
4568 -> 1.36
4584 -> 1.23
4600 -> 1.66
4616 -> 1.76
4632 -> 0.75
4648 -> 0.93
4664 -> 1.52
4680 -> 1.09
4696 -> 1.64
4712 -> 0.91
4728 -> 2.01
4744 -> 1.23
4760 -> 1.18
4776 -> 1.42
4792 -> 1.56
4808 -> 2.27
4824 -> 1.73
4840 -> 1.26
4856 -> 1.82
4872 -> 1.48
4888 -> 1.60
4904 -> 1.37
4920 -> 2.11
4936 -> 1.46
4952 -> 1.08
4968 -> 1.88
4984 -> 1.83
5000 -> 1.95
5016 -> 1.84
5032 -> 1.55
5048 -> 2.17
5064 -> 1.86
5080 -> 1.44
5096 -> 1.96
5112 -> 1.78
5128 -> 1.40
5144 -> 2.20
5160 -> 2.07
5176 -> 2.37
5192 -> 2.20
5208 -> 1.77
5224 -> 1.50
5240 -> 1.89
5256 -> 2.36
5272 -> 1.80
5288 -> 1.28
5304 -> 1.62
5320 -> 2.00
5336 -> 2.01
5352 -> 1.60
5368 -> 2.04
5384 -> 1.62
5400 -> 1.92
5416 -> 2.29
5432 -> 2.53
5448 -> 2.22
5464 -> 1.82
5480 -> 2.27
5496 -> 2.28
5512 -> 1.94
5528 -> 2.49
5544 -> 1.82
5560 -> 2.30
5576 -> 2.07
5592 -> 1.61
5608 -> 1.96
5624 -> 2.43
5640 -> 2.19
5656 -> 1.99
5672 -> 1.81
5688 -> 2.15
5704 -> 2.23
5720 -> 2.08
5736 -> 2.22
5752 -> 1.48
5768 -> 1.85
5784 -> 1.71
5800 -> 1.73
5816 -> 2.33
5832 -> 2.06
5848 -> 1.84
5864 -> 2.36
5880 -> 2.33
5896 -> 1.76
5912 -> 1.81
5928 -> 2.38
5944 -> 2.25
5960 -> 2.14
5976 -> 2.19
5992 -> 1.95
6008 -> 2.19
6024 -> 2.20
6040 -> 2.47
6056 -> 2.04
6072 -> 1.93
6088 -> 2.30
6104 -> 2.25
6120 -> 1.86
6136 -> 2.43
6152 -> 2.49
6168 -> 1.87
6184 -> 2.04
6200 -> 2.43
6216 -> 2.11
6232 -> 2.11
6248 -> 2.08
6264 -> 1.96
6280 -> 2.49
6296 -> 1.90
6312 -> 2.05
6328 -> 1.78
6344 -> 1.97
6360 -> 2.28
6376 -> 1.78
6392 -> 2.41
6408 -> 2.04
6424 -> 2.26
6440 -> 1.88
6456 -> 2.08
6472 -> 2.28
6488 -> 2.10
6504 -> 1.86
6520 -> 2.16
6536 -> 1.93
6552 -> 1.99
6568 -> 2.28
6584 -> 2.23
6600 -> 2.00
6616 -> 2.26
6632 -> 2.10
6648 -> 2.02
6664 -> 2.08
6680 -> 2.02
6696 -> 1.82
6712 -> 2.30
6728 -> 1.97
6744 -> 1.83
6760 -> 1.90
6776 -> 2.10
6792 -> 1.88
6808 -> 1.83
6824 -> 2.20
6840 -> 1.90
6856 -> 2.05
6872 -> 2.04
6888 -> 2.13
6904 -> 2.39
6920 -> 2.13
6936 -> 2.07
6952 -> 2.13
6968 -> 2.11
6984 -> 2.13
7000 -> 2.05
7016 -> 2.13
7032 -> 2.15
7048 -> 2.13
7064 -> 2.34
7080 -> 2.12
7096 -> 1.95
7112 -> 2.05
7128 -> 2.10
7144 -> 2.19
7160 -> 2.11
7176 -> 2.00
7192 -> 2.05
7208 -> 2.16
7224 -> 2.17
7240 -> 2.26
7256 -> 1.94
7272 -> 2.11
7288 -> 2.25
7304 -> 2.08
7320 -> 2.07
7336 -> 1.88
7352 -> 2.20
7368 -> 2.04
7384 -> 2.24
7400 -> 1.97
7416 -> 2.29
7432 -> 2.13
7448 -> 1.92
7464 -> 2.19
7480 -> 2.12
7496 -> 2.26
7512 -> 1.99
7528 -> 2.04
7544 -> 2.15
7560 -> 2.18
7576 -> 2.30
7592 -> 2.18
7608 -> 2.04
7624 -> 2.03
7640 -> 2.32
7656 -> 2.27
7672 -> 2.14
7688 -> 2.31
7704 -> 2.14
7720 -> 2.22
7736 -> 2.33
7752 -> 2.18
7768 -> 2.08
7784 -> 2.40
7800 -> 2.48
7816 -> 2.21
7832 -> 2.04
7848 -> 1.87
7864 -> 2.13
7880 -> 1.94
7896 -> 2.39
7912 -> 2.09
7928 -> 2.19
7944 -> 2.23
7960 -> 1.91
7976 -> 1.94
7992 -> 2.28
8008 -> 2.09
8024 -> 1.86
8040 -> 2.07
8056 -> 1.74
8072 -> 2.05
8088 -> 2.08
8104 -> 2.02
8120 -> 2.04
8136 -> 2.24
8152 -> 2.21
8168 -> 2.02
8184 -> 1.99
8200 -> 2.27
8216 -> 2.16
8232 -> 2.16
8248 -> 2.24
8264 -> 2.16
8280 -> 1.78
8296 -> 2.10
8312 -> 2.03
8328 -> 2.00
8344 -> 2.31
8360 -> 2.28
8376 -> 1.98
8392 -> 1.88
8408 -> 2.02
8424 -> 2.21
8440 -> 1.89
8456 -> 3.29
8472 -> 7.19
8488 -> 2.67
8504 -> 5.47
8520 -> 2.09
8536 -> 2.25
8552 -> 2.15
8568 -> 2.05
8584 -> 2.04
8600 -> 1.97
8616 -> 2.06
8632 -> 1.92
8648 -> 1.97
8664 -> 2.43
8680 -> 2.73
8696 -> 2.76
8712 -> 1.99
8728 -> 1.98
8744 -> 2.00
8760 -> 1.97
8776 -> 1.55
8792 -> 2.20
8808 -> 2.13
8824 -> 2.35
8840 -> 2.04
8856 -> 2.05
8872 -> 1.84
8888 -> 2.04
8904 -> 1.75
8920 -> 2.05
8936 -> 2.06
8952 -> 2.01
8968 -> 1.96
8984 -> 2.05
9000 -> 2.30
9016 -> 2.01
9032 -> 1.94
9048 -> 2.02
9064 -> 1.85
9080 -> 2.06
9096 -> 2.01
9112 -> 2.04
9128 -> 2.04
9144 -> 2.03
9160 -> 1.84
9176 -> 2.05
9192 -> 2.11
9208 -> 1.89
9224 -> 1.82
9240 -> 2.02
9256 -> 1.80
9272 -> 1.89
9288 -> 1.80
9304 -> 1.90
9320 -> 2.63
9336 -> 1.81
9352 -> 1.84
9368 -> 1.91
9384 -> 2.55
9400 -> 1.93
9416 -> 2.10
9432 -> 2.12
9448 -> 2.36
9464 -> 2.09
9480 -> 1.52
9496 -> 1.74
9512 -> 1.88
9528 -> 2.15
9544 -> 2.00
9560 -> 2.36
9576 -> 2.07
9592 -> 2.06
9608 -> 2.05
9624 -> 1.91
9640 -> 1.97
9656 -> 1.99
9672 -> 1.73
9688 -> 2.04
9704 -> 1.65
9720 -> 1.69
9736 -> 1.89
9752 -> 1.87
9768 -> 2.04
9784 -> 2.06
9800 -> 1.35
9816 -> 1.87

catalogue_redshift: 0.29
